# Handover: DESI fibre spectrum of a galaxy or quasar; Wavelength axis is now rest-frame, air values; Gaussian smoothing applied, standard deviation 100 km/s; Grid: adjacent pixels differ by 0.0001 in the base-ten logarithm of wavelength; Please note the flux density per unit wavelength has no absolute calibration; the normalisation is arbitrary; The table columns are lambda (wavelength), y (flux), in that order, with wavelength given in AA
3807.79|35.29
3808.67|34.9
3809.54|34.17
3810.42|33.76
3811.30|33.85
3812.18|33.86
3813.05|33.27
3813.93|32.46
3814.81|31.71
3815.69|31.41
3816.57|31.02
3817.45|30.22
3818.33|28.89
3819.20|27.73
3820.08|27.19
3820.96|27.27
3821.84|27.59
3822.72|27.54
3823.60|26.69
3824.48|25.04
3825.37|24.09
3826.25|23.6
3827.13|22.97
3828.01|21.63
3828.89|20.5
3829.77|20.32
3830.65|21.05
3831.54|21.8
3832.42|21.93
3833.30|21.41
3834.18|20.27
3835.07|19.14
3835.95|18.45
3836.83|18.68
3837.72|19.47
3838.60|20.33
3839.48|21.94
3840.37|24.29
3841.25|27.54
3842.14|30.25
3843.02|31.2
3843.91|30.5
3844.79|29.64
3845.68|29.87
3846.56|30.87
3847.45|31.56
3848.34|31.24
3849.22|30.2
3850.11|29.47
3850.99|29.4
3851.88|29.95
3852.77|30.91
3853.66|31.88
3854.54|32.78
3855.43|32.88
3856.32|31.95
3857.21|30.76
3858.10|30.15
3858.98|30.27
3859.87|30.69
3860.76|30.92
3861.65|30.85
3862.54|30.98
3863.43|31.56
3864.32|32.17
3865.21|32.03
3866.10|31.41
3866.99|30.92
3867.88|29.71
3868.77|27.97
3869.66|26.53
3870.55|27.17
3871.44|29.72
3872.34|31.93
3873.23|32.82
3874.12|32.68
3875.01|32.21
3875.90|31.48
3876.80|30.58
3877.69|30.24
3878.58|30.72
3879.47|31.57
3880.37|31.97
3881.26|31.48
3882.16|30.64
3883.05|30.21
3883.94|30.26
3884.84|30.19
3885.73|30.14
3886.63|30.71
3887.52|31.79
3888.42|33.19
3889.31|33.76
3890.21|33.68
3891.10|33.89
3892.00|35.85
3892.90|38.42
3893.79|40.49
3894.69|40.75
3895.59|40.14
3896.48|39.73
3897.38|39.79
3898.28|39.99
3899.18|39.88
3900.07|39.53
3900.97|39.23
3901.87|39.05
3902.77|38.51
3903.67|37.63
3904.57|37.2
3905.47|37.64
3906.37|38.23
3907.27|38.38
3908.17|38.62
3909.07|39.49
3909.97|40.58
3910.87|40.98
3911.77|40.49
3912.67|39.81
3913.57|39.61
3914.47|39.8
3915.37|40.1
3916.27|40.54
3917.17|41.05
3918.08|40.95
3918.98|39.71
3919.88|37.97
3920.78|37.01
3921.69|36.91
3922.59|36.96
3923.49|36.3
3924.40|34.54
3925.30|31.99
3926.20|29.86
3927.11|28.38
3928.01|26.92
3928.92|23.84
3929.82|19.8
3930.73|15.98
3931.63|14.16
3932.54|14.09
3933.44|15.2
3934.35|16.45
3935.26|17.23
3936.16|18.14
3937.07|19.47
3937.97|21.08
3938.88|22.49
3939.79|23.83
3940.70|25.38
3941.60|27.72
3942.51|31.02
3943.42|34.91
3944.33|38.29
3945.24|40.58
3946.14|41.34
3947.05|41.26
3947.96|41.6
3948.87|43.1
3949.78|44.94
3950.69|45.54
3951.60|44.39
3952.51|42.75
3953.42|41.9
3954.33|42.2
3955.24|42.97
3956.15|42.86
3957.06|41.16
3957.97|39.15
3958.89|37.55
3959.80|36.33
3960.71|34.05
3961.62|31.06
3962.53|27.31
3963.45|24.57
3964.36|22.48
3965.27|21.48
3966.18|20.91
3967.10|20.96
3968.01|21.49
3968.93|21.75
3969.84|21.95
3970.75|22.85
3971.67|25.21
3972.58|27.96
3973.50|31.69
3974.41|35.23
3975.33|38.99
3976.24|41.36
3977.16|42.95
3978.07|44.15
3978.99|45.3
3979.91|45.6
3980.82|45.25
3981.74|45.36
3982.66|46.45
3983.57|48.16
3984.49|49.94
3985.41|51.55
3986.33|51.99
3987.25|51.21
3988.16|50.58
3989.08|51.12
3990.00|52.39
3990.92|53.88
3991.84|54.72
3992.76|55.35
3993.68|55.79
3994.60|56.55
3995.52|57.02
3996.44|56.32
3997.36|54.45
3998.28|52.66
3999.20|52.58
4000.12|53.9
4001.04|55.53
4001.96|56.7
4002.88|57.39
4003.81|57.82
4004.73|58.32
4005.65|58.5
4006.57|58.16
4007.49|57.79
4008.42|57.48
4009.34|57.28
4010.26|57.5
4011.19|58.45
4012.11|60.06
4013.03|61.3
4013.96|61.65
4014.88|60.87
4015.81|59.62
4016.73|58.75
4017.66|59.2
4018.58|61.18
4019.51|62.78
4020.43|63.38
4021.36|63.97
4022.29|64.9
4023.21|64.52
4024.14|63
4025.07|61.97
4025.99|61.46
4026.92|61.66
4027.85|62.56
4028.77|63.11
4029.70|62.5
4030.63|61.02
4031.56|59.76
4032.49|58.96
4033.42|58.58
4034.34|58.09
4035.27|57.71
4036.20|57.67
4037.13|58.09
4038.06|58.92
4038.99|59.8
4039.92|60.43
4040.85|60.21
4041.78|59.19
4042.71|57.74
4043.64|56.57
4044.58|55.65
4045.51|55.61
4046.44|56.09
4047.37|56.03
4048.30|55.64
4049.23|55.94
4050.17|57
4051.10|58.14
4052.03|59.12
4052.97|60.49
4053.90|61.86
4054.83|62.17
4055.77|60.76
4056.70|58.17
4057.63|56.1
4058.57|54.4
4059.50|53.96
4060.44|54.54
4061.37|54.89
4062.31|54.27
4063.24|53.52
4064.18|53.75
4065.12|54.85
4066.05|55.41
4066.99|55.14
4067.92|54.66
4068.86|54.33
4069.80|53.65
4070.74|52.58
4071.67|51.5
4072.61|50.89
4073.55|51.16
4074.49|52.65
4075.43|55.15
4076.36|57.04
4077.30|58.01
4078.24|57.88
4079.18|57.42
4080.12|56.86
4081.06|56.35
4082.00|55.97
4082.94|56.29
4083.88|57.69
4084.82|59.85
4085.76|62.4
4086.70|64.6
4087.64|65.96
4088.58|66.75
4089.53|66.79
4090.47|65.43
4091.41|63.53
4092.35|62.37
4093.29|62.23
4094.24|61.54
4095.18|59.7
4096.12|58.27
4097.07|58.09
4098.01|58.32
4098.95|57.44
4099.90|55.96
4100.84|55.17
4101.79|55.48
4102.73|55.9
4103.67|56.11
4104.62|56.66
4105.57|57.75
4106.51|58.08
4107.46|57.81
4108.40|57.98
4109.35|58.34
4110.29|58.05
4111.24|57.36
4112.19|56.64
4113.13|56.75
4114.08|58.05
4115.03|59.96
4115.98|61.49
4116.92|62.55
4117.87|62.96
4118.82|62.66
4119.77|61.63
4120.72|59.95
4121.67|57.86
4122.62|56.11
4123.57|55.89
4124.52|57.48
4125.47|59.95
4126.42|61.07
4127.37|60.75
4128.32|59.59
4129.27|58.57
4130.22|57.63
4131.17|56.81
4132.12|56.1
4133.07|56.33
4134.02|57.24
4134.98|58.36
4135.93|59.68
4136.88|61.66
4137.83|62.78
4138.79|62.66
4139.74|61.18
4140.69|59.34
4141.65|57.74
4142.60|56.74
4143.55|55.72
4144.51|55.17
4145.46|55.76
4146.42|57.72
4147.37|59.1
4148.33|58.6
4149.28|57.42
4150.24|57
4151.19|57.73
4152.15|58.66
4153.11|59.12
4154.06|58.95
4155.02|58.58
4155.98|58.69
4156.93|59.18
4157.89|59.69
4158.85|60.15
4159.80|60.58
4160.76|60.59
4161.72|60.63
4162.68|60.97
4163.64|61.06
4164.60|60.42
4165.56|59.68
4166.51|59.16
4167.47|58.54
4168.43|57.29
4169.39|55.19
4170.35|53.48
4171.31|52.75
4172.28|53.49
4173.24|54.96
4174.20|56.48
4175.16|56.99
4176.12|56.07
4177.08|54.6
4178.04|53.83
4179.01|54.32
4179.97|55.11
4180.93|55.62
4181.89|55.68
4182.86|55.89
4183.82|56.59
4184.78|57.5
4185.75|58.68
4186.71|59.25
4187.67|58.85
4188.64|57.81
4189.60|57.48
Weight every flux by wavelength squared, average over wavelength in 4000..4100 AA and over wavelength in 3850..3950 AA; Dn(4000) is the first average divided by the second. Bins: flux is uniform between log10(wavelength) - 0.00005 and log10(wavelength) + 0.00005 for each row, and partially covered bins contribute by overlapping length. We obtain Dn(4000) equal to 1.9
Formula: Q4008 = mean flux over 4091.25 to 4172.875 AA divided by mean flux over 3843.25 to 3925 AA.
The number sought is 1.7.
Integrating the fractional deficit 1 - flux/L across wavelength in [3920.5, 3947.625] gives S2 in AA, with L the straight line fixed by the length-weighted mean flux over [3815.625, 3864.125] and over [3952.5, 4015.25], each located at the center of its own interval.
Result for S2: 8.1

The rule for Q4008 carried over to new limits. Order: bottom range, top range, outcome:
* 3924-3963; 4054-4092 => 1.82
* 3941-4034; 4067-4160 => 1.22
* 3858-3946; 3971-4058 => 1.70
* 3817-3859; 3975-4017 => 2.02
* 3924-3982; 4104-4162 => 1.86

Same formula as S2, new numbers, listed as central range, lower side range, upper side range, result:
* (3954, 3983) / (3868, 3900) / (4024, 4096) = 7.27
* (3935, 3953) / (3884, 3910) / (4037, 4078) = 3.92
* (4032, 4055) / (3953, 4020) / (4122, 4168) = -3.34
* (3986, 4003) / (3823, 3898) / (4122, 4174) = -4.46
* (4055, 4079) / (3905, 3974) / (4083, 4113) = -0.31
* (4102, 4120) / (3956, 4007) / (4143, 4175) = -1.58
